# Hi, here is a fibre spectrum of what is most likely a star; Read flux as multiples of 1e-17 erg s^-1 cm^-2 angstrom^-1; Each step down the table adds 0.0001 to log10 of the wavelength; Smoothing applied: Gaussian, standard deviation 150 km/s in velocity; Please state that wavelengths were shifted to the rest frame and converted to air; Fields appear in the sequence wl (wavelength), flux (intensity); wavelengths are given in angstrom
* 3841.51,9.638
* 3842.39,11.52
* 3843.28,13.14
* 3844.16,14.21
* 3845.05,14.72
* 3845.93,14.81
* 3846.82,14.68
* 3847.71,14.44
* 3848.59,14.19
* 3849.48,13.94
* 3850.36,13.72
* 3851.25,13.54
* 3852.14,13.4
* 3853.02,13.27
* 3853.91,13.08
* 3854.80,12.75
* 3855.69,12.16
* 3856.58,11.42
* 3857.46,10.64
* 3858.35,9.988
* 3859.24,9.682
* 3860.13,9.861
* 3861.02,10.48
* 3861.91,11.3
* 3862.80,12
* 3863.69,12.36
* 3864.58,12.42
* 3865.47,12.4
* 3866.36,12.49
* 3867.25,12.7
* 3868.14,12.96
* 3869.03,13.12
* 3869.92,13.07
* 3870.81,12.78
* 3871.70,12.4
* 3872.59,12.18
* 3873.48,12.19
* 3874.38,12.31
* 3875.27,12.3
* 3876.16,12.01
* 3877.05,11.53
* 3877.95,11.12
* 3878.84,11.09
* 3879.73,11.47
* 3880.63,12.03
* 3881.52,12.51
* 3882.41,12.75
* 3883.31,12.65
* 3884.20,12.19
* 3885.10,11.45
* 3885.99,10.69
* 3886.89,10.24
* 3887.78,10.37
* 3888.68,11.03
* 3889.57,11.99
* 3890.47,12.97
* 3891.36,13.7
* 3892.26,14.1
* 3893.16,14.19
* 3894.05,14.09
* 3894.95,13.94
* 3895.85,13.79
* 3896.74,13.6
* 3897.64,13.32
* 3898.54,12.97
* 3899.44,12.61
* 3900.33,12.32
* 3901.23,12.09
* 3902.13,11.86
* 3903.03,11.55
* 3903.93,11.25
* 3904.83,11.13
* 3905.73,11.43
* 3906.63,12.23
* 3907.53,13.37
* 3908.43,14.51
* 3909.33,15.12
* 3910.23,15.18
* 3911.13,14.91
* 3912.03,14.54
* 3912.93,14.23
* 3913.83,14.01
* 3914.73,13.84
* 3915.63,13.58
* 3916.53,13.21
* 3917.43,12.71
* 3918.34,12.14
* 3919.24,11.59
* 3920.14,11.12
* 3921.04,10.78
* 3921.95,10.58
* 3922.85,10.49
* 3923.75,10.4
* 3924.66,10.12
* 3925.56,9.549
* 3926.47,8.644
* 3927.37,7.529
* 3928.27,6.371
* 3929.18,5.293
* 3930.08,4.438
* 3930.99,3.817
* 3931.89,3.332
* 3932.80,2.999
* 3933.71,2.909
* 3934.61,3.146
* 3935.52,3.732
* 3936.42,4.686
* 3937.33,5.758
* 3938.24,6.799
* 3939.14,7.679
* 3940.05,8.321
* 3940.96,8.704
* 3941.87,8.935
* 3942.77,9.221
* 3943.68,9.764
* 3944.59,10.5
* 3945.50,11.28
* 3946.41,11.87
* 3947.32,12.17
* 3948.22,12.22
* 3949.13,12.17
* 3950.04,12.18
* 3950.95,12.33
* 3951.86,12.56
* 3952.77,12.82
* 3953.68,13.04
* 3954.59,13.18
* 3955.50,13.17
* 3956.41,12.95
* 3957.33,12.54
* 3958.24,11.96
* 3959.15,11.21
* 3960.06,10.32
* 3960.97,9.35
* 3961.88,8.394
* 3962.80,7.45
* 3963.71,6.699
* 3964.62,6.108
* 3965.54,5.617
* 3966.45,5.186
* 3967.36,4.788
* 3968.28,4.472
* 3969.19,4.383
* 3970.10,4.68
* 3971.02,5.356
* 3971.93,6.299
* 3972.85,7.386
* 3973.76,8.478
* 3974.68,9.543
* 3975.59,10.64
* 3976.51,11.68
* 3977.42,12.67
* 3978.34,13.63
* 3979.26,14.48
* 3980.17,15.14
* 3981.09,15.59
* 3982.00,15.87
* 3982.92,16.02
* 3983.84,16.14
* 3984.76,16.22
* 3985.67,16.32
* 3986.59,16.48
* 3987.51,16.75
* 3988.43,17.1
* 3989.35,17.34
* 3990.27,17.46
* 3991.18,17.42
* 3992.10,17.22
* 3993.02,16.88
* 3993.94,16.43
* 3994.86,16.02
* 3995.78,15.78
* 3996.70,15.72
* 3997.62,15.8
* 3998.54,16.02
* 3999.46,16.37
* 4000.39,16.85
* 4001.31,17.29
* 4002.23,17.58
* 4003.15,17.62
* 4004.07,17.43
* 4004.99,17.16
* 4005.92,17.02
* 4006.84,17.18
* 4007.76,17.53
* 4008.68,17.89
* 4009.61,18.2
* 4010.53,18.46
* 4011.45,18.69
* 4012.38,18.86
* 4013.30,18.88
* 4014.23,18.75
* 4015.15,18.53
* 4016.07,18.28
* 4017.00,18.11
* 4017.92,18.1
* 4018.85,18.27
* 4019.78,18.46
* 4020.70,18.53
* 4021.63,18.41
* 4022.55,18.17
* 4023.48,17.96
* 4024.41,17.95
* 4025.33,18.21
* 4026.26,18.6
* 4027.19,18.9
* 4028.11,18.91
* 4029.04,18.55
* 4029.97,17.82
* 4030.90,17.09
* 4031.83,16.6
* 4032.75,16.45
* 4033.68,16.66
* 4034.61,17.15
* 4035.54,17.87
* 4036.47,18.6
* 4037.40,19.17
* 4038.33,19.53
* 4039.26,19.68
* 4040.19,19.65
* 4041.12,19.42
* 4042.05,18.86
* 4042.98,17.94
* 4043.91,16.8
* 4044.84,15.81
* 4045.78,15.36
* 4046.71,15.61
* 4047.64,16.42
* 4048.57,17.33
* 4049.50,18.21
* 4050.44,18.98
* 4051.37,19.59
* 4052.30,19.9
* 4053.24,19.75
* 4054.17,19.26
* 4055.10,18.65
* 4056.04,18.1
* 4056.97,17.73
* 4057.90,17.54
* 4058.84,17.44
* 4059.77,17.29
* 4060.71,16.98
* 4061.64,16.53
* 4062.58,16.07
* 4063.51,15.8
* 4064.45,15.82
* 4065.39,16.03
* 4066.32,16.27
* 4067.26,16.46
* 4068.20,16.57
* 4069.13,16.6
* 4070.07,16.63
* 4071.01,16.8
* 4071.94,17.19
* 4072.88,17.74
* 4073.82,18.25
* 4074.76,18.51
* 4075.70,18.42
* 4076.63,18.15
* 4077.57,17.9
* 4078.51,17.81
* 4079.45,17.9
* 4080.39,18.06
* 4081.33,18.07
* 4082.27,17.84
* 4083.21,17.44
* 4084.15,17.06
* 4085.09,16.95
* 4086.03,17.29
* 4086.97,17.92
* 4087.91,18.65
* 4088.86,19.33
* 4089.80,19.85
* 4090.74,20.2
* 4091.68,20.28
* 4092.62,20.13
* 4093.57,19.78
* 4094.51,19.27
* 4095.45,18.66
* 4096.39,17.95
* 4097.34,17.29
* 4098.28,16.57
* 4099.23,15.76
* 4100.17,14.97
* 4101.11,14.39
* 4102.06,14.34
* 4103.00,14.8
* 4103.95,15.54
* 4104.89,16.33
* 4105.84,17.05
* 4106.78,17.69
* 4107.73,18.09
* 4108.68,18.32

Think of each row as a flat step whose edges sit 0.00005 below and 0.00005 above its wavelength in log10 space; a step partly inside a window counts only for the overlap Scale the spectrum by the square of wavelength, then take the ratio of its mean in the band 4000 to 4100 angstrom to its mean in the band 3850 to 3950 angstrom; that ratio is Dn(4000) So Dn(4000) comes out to 1.73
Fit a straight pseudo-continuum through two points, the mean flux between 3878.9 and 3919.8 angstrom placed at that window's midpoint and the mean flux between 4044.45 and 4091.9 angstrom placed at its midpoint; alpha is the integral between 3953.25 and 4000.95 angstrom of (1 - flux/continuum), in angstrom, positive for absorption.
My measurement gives 8.6 angstrom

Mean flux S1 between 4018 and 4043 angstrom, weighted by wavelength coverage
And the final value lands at 18.3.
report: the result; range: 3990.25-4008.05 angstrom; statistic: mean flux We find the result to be 16.8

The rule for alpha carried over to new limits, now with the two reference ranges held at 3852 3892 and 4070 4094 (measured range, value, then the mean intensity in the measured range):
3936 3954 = 5.1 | 10.1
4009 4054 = -3.9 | 18.2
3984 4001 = -1.1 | 16.6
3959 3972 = 7.2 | 6.59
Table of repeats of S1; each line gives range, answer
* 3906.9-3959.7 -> 10.3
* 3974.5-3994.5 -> 15.4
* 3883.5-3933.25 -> 11.4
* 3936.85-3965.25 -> 10.3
